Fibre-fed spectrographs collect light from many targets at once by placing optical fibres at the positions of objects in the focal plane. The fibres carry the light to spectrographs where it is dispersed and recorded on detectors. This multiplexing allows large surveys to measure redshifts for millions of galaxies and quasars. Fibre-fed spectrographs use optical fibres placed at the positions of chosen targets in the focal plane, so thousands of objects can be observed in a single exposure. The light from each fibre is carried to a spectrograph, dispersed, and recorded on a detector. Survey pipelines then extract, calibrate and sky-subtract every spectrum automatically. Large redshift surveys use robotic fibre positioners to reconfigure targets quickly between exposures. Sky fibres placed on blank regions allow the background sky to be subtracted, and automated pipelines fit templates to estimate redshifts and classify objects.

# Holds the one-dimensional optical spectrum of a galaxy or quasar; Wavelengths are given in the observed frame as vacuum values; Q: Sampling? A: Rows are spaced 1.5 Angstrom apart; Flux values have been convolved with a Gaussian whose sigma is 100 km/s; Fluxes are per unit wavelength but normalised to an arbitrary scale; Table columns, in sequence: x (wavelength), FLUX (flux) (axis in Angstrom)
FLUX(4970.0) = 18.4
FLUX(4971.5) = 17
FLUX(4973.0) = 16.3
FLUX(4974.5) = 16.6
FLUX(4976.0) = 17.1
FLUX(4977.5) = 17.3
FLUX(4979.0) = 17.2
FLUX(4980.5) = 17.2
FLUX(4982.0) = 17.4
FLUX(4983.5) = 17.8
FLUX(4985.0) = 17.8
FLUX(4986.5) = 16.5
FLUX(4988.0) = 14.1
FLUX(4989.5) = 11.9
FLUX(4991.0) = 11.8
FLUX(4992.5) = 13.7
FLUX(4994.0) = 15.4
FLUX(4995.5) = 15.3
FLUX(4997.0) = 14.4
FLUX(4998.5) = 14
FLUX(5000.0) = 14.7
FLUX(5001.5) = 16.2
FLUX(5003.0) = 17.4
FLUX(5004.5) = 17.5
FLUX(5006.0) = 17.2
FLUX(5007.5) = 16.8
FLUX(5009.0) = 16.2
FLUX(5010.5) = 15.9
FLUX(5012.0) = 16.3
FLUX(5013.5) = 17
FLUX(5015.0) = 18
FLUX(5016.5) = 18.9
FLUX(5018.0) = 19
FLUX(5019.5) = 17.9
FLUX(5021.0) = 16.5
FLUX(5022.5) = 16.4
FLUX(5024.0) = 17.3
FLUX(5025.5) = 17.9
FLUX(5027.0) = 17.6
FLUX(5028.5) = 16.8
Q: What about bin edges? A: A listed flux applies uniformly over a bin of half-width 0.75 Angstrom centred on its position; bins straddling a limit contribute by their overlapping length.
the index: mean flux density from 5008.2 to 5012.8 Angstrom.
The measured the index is 16.2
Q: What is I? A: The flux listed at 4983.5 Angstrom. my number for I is 17.8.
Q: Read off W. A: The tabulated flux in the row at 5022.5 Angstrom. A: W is 16.4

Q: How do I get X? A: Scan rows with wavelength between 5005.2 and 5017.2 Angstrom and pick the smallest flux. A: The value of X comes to 15.9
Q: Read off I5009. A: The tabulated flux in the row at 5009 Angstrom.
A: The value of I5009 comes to 16.2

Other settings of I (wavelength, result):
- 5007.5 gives 16.8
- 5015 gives 18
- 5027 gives 17.6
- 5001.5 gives 16.2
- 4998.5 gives 14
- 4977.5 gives 17.3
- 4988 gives 14.1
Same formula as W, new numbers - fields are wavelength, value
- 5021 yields 16.5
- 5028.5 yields 16.8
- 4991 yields 11.8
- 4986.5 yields 16.5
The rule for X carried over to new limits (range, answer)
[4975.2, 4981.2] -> 17.1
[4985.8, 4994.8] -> 11.8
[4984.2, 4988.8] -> 14.1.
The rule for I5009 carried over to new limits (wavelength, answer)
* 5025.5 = 17.9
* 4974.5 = 16.6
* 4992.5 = 13.7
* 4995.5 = 15.3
